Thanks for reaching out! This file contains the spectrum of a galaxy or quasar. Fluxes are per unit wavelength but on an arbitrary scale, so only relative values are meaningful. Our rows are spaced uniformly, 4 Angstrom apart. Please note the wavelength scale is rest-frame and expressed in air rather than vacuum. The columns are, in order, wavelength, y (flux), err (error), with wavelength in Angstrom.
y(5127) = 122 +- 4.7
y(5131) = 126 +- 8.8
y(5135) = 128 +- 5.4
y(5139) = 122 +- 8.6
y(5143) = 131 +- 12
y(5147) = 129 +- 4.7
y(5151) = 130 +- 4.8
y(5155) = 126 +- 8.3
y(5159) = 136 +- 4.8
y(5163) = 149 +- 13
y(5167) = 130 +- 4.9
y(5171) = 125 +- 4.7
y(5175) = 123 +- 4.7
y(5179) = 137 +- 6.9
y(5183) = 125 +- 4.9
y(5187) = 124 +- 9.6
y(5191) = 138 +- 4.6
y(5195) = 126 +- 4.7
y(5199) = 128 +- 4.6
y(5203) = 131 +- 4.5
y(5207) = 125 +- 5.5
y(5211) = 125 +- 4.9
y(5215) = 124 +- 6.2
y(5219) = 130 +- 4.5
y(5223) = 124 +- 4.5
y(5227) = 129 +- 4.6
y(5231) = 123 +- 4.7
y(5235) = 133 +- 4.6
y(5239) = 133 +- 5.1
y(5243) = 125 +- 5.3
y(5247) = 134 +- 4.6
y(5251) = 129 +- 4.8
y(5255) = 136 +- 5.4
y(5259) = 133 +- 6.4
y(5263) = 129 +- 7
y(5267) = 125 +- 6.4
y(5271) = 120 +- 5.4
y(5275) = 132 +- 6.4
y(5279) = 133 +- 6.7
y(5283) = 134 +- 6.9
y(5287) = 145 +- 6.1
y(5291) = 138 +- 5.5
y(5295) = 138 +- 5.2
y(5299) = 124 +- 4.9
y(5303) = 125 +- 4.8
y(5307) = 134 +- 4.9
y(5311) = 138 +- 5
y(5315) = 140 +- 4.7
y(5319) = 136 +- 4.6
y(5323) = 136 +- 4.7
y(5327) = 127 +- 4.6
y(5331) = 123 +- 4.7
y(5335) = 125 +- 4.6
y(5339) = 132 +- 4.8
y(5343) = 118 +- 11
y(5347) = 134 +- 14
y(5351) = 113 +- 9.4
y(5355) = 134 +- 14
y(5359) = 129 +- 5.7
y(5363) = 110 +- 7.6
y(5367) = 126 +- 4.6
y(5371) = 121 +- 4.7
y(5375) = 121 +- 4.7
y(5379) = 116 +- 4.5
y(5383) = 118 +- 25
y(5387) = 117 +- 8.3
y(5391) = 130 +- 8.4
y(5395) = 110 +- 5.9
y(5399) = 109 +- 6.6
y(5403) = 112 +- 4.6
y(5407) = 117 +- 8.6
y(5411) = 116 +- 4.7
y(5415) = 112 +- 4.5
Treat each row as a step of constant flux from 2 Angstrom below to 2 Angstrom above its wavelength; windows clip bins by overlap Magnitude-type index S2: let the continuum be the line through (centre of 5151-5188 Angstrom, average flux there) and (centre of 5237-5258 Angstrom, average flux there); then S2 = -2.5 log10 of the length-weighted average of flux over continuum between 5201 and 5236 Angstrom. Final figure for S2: 0.04 mag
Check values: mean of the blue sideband 131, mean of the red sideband 131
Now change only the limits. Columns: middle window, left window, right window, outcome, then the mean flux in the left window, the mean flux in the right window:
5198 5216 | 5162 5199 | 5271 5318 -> 0.037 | 130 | 134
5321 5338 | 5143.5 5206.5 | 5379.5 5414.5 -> -0.067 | 130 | 116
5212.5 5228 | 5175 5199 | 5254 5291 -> 0.032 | 129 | 132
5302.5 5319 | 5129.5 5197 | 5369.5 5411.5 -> -0.117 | 130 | 117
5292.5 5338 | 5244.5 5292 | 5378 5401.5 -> -0.046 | 132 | 117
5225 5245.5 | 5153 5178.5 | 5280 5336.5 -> 0.031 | 132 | 133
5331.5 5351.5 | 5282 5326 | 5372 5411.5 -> 0.018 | 135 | 117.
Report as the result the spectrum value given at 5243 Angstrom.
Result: 125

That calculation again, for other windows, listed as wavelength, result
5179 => 137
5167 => 130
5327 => 127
